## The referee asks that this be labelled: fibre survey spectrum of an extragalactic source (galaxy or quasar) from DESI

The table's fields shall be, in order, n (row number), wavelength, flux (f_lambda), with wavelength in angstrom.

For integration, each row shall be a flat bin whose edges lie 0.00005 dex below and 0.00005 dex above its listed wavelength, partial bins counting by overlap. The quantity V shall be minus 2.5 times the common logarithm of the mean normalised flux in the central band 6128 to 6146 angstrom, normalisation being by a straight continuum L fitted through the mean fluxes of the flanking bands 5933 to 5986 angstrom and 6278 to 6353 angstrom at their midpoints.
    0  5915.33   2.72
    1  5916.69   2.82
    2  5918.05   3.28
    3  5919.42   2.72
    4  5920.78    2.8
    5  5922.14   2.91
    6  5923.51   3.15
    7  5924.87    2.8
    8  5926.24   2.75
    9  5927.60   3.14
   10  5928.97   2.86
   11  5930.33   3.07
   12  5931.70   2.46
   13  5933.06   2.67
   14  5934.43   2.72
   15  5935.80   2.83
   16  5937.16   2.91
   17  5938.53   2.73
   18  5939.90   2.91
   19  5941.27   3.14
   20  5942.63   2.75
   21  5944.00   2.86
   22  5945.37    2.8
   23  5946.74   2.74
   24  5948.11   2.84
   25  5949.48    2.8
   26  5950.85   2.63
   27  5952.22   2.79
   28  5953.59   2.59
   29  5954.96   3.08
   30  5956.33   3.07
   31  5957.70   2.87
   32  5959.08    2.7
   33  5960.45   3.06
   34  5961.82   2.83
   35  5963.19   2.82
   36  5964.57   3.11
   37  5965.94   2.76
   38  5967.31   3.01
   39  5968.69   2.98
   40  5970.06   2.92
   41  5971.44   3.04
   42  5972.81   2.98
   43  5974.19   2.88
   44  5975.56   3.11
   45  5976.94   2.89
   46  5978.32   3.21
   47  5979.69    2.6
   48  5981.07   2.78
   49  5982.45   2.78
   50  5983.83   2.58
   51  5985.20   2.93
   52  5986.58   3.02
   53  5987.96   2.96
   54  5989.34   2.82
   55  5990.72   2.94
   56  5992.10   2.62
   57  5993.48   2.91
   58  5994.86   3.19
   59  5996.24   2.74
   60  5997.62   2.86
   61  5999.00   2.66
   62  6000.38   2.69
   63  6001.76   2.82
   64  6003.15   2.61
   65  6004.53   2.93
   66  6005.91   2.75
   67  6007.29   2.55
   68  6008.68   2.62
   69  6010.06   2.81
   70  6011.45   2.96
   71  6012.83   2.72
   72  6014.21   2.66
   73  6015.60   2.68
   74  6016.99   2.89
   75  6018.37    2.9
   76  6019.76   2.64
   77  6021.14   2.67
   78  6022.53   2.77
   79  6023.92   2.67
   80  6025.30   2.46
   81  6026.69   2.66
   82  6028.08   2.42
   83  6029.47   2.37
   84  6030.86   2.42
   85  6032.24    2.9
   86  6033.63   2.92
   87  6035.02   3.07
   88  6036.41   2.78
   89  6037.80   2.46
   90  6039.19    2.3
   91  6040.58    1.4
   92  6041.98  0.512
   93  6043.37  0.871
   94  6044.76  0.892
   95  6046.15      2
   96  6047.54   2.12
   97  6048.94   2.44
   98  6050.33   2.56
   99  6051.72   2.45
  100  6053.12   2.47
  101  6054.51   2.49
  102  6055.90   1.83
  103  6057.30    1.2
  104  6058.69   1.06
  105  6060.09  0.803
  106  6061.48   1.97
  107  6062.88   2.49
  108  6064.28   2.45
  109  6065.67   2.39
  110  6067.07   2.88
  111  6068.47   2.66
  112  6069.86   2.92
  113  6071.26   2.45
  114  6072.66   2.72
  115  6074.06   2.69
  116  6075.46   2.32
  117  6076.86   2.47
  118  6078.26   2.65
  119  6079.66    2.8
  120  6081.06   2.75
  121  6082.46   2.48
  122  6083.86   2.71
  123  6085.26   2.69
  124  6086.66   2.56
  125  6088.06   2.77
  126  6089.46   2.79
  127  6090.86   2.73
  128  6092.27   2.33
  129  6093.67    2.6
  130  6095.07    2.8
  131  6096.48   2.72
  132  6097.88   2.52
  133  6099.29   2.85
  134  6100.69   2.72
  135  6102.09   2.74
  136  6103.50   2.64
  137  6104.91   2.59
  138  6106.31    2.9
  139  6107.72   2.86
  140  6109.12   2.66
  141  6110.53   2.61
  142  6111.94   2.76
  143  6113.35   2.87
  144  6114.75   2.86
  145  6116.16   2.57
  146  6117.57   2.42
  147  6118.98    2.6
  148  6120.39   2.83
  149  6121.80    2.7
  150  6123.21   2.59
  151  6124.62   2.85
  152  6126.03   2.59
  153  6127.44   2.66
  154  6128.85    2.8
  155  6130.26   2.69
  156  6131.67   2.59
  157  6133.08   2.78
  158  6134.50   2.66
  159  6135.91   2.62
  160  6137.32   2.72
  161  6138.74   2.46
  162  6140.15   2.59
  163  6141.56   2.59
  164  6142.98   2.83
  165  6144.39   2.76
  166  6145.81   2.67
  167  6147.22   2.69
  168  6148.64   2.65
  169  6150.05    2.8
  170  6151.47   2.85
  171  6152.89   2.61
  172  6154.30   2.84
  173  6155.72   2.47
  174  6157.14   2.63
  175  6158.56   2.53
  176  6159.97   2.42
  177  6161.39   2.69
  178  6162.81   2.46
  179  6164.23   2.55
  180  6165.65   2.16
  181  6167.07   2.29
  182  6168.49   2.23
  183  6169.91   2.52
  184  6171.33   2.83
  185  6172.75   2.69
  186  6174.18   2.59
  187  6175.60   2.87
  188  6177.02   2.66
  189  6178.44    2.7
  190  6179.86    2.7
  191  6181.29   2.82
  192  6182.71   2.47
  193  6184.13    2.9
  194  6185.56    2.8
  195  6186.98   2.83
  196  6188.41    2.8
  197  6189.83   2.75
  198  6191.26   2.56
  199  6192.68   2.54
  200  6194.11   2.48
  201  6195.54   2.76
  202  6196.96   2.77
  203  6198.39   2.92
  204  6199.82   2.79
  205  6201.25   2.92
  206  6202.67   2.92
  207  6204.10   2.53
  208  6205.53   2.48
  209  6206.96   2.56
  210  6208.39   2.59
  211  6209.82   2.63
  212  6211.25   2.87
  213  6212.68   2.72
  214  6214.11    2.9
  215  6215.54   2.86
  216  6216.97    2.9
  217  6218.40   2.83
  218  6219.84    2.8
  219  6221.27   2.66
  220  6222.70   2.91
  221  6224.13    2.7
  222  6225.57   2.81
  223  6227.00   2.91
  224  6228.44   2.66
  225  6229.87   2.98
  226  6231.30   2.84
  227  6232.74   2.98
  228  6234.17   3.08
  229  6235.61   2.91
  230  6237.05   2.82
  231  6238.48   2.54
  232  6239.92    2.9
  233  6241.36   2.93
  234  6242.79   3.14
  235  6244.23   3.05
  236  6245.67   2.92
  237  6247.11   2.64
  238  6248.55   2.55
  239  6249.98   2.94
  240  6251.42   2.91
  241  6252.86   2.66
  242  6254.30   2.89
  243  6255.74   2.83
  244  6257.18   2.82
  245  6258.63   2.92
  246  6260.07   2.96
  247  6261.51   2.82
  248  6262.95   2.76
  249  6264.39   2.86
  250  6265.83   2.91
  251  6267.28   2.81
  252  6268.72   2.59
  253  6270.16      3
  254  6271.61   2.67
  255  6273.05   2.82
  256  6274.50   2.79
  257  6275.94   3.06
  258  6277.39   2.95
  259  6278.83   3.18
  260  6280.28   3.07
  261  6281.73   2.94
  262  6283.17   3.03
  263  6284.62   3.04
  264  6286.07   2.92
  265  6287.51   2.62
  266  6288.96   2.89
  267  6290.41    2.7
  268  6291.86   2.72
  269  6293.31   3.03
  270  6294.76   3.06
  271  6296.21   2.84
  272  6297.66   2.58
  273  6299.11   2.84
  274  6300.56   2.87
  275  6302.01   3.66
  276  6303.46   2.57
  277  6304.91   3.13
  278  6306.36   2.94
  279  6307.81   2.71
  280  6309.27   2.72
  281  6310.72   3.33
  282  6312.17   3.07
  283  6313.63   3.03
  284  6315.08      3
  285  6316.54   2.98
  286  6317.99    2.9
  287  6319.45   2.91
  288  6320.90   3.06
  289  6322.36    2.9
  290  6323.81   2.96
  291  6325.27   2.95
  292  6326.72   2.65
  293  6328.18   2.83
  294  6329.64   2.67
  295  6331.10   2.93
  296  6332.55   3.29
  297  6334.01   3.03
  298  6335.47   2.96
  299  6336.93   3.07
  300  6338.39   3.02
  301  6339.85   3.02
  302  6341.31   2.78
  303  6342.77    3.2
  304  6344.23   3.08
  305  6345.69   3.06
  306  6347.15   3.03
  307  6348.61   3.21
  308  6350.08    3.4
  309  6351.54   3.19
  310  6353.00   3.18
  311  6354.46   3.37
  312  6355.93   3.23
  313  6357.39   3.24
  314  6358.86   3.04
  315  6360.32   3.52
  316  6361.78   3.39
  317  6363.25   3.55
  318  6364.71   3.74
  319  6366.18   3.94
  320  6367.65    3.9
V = 0.10 mag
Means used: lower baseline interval 2.87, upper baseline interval 2.97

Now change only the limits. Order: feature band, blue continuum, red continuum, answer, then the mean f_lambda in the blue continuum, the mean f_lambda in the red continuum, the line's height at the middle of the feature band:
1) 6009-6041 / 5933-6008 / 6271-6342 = 0.09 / 2.85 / 2.93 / 2.86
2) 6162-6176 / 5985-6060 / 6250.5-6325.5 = 0.08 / 2.46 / 2.91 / 2.71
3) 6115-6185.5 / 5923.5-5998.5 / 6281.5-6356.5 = 0.11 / 2.87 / 2.98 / 2.93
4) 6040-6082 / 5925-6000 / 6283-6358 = 0.34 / 2.86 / 2.99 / 2.9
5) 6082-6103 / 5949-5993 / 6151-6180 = 0.01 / 2.88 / 2.58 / 2.69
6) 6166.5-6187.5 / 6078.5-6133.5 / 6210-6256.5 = 0.05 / 2.69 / 2.84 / 2.78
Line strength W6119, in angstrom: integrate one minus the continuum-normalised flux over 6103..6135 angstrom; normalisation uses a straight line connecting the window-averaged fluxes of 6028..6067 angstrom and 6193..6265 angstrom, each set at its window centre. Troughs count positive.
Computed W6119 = -4.5 angstrom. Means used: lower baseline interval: 2.08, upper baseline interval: 2.81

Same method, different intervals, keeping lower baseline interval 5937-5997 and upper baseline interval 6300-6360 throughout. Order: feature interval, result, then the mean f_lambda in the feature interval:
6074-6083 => 1.0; 2.59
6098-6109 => 0.7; 2.74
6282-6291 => 0.4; 2.87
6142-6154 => 0.9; 2.73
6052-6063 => 4.3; 1.78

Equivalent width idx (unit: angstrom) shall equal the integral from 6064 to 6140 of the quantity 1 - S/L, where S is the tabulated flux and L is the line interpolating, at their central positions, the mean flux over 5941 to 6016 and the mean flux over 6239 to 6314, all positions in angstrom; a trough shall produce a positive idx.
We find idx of 5.21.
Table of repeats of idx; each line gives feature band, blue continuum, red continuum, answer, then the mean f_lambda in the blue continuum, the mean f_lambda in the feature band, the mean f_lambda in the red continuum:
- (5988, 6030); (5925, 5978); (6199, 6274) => 1.81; 2.87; 2.74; 2.82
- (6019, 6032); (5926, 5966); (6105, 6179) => 0.89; 2.85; 2.58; 2.65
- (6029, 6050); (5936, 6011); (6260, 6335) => 5.59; 2.85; 2.1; 2.91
